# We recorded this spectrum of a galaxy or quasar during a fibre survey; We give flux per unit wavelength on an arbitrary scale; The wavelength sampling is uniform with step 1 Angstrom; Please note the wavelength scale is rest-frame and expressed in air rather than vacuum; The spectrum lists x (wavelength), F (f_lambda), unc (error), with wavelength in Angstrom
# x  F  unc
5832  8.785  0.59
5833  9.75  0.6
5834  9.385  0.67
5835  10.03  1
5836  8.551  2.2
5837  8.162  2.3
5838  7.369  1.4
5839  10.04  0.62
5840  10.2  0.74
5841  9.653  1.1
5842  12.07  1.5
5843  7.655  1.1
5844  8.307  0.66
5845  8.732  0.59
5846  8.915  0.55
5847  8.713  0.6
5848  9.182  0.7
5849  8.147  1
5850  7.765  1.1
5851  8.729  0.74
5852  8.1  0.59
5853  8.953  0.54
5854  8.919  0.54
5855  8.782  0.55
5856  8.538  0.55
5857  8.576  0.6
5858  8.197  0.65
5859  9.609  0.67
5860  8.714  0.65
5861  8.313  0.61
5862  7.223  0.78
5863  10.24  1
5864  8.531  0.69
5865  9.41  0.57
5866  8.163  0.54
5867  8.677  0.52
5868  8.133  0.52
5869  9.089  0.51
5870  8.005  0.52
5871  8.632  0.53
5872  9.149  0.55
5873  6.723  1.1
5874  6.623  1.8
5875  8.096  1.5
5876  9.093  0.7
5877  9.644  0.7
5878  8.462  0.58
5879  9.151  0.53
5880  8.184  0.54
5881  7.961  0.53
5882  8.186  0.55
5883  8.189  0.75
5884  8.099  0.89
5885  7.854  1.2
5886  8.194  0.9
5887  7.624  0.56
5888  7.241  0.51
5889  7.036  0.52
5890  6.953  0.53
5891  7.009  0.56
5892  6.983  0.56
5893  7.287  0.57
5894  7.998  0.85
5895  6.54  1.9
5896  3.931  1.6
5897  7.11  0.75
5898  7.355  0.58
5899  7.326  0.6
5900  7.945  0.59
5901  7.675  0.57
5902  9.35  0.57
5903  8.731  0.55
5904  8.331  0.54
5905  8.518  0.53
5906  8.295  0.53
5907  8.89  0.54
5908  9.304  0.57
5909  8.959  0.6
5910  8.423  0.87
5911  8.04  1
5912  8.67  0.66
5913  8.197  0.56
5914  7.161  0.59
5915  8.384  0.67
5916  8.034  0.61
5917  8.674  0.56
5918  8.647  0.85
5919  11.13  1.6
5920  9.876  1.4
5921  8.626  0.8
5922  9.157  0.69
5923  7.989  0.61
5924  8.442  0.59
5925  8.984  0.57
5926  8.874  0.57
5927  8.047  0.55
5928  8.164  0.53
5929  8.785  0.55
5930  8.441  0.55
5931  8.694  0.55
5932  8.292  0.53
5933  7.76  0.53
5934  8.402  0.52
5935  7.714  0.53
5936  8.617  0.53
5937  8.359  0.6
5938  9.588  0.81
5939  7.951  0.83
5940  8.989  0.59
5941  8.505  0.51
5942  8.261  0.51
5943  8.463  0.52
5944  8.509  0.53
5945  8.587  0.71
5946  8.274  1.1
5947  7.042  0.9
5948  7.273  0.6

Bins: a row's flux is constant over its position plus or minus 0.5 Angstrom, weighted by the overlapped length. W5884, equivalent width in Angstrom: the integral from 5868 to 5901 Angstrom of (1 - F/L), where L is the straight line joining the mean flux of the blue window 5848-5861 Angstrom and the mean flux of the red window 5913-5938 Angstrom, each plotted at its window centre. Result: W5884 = 3.2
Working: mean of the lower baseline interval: 8.6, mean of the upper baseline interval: 8.57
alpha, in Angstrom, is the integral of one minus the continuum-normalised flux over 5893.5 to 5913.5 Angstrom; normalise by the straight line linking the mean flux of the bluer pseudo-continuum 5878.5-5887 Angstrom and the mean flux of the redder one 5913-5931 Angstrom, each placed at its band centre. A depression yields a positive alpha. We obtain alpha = 1.1 Angstrom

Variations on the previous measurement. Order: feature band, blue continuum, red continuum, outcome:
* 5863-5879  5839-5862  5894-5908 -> -0.2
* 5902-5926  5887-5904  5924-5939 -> -2.4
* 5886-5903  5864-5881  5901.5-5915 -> 2.4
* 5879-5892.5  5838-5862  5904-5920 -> 1.6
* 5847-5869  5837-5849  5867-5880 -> 0.3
